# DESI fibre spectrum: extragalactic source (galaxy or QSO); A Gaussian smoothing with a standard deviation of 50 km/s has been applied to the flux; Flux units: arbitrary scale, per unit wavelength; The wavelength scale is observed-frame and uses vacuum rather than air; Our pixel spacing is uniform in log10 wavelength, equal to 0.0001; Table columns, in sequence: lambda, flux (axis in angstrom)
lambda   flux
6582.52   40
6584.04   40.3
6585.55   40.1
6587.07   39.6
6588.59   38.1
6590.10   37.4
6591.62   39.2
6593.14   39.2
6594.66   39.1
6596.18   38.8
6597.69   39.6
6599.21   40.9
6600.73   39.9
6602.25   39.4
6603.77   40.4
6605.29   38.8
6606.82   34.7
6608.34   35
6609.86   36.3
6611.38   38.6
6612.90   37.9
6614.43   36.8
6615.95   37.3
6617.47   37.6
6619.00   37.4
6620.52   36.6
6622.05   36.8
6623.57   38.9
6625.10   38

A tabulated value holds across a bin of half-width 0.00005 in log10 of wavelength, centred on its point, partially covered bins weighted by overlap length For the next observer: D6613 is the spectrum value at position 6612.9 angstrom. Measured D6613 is 37.9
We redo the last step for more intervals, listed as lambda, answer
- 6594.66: 39.1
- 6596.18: 38.8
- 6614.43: 36.8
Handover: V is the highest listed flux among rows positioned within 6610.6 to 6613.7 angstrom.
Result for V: 38.6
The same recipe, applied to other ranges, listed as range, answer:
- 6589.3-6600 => 40.9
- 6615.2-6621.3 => 37.6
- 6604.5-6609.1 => 38.8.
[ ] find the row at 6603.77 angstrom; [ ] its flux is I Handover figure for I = 40.4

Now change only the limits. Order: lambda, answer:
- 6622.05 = 36.8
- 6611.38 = 38.6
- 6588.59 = 38.1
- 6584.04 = 40.3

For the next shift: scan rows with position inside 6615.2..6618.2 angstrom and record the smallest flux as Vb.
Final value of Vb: 37.3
